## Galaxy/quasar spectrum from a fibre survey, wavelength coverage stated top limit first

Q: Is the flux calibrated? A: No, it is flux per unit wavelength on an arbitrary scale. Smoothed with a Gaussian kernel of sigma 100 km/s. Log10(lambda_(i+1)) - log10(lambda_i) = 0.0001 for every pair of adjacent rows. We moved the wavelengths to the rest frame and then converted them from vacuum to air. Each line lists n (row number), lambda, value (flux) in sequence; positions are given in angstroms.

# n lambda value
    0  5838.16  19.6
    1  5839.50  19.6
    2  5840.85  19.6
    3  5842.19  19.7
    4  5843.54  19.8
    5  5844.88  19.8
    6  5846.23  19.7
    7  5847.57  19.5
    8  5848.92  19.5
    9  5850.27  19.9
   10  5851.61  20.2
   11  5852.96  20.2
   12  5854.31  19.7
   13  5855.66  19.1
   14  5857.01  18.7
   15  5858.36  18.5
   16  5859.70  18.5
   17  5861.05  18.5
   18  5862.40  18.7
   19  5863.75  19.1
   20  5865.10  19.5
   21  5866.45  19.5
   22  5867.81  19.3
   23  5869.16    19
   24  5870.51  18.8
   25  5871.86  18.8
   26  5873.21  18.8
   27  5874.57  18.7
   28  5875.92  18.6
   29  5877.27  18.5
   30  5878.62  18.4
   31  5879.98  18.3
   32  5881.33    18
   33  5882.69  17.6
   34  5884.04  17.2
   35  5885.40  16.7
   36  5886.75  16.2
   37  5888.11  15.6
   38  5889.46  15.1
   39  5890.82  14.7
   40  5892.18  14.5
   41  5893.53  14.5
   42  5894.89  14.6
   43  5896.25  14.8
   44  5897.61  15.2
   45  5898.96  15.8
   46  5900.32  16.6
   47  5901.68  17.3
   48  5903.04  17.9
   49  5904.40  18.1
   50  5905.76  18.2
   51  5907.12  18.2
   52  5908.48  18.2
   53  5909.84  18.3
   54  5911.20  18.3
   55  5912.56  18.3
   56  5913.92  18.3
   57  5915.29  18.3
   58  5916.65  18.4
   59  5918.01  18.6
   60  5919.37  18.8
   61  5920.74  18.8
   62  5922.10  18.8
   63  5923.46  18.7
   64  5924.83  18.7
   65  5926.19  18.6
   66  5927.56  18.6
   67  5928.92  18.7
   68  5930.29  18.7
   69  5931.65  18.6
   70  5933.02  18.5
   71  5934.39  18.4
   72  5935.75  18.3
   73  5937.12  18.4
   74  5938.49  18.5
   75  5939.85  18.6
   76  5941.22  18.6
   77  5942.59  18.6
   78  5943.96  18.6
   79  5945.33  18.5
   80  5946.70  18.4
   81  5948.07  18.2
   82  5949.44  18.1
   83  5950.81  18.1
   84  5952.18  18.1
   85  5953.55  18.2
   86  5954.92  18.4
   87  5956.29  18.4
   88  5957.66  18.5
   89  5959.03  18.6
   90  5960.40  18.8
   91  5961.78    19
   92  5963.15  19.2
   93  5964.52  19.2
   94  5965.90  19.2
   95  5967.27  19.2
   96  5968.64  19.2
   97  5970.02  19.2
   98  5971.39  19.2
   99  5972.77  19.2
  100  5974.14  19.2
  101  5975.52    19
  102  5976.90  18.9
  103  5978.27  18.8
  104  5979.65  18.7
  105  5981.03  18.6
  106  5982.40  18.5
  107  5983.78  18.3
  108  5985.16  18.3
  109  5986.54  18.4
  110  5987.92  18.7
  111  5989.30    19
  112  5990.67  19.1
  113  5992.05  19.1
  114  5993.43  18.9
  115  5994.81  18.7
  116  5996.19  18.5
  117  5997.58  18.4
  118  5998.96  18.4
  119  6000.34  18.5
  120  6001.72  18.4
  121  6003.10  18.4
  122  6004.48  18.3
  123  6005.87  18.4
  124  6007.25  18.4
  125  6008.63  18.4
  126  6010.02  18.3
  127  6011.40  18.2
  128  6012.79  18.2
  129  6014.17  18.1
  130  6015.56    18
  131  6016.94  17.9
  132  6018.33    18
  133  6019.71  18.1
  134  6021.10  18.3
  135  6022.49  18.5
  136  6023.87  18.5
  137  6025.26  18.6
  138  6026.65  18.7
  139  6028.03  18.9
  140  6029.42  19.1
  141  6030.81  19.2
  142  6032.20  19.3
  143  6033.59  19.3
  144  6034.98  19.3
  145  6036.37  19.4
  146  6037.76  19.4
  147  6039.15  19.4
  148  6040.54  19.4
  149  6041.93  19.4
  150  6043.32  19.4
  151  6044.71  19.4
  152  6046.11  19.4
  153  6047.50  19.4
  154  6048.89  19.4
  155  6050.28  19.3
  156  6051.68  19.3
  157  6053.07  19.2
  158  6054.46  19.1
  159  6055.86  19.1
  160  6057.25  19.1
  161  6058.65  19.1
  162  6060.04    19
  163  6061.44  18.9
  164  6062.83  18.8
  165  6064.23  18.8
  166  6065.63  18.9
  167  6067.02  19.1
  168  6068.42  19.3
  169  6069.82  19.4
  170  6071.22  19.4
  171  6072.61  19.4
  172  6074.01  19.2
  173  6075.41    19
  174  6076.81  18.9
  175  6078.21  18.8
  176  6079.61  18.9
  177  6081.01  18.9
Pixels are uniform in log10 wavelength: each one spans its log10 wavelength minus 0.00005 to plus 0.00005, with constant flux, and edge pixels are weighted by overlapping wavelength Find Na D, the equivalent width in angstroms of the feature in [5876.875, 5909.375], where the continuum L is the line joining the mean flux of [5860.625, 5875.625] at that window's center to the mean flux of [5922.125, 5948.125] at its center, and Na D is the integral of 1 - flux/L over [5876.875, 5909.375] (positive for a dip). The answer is 3.70 angstroms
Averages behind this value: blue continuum 19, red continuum 18.5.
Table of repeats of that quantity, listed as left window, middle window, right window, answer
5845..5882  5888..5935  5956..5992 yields 3.6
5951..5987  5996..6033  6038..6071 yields 1.1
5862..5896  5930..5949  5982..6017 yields -0.5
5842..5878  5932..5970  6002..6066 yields 0.8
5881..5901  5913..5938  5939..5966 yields -1.8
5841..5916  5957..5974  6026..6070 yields -0.4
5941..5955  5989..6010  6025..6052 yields 0.3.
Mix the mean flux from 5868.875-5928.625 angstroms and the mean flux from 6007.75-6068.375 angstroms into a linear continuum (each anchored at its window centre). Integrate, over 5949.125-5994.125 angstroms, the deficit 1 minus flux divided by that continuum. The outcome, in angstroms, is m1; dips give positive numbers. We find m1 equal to -1.3 angstroms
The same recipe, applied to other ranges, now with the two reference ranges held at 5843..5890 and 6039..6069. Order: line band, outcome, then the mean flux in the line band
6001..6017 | 0.7 angstroms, 18.3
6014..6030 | 0.6 angstroms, 18.4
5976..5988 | 0.3 angstroms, 18.6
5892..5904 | 1.9 angstroms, 15.8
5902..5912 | 0.3 angstroms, 18.1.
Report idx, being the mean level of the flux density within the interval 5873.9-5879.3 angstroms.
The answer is 18.6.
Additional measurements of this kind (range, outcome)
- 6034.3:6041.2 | 19.4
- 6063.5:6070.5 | 19.1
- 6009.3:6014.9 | 18.2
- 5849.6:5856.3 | 19.8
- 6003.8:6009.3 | 18.4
